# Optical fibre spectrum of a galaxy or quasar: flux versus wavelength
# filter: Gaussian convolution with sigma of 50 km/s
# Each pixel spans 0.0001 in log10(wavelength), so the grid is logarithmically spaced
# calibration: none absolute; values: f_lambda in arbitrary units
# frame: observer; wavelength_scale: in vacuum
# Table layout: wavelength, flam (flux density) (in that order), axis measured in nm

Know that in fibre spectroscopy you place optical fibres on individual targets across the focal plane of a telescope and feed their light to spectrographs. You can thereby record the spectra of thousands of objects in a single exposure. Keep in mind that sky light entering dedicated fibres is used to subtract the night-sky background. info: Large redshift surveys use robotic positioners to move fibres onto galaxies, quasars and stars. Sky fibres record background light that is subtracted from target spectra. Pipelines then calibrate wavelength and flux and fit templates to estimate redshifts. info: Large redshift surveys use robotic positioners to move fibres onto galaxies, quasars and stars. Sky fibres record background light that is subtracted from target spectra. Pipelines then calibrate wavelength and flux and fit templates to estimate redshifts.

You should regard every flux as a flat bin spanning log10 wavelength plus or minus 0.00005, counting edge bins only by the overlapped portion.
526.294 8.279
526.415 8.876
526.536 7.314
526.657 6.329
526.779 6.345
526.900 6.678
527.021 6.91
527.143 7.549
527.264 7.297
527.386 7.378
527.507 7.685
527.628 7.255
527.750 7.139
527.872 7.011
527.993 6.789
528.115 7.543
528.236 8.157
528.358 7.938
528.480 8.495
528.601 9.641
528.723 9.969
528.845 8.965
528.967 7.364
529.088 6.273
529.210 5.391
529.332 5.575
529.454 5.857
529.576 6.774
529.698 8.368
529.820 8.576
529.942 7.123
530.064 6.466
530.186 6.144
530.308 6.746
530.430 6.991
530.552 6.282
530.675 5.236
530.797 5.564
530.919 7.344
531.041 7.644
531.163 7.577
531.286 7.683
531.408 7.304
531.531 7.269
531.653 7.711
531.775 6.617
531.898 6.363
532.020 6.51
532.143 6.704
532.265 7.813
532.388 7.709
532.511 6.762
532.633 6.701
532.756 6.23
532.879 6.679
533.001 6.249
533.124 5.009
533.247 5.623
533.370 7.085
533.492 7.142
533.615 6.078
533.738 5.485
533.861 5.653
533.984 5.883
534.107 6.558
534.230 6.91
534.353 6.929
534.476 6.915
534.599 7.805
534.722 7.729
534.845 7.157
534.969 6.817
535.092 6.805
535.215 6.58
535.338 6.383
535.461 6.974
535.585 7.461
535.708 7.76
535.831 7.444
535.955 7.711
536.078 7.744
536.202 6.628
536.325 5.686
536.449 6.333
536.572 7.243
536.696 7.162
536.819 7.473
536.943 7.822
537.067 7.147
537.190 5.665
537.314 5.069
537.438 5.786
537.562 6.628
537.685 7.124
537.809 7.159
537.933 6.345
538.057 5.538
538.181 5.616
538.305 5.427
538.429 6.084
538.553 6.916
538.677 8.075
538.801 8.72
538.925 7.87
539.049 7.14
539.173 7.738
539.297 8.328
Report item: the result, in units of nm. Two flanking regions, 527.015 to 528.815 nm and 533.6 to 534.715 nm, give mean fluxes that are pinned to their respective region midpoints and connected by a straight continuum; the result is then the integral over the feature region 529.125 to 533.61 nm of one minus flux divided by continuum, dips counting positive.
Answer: 0.24 nm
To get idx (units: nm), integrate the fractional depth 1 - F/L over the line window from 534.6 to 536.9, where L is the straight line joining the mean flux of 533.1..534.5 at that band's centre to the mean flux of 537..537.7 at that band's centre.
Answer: -0.31 nm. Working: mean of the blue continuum 6.29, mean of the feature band 7.09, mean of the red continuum 6.19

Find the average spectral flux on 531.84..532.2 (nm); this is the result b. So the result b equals 6.53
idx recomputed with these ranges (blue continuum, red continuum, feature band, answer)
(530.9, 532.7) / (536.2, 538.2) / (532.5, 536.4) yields 0.077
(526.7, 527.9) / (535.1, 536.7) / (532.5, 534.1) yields 0.191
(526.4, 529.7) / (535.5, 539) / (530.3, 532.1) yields 0.080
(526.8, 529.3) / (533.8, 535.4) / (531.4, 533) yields 0.033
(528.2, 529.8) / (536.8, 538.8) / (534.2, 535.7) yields -0.040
